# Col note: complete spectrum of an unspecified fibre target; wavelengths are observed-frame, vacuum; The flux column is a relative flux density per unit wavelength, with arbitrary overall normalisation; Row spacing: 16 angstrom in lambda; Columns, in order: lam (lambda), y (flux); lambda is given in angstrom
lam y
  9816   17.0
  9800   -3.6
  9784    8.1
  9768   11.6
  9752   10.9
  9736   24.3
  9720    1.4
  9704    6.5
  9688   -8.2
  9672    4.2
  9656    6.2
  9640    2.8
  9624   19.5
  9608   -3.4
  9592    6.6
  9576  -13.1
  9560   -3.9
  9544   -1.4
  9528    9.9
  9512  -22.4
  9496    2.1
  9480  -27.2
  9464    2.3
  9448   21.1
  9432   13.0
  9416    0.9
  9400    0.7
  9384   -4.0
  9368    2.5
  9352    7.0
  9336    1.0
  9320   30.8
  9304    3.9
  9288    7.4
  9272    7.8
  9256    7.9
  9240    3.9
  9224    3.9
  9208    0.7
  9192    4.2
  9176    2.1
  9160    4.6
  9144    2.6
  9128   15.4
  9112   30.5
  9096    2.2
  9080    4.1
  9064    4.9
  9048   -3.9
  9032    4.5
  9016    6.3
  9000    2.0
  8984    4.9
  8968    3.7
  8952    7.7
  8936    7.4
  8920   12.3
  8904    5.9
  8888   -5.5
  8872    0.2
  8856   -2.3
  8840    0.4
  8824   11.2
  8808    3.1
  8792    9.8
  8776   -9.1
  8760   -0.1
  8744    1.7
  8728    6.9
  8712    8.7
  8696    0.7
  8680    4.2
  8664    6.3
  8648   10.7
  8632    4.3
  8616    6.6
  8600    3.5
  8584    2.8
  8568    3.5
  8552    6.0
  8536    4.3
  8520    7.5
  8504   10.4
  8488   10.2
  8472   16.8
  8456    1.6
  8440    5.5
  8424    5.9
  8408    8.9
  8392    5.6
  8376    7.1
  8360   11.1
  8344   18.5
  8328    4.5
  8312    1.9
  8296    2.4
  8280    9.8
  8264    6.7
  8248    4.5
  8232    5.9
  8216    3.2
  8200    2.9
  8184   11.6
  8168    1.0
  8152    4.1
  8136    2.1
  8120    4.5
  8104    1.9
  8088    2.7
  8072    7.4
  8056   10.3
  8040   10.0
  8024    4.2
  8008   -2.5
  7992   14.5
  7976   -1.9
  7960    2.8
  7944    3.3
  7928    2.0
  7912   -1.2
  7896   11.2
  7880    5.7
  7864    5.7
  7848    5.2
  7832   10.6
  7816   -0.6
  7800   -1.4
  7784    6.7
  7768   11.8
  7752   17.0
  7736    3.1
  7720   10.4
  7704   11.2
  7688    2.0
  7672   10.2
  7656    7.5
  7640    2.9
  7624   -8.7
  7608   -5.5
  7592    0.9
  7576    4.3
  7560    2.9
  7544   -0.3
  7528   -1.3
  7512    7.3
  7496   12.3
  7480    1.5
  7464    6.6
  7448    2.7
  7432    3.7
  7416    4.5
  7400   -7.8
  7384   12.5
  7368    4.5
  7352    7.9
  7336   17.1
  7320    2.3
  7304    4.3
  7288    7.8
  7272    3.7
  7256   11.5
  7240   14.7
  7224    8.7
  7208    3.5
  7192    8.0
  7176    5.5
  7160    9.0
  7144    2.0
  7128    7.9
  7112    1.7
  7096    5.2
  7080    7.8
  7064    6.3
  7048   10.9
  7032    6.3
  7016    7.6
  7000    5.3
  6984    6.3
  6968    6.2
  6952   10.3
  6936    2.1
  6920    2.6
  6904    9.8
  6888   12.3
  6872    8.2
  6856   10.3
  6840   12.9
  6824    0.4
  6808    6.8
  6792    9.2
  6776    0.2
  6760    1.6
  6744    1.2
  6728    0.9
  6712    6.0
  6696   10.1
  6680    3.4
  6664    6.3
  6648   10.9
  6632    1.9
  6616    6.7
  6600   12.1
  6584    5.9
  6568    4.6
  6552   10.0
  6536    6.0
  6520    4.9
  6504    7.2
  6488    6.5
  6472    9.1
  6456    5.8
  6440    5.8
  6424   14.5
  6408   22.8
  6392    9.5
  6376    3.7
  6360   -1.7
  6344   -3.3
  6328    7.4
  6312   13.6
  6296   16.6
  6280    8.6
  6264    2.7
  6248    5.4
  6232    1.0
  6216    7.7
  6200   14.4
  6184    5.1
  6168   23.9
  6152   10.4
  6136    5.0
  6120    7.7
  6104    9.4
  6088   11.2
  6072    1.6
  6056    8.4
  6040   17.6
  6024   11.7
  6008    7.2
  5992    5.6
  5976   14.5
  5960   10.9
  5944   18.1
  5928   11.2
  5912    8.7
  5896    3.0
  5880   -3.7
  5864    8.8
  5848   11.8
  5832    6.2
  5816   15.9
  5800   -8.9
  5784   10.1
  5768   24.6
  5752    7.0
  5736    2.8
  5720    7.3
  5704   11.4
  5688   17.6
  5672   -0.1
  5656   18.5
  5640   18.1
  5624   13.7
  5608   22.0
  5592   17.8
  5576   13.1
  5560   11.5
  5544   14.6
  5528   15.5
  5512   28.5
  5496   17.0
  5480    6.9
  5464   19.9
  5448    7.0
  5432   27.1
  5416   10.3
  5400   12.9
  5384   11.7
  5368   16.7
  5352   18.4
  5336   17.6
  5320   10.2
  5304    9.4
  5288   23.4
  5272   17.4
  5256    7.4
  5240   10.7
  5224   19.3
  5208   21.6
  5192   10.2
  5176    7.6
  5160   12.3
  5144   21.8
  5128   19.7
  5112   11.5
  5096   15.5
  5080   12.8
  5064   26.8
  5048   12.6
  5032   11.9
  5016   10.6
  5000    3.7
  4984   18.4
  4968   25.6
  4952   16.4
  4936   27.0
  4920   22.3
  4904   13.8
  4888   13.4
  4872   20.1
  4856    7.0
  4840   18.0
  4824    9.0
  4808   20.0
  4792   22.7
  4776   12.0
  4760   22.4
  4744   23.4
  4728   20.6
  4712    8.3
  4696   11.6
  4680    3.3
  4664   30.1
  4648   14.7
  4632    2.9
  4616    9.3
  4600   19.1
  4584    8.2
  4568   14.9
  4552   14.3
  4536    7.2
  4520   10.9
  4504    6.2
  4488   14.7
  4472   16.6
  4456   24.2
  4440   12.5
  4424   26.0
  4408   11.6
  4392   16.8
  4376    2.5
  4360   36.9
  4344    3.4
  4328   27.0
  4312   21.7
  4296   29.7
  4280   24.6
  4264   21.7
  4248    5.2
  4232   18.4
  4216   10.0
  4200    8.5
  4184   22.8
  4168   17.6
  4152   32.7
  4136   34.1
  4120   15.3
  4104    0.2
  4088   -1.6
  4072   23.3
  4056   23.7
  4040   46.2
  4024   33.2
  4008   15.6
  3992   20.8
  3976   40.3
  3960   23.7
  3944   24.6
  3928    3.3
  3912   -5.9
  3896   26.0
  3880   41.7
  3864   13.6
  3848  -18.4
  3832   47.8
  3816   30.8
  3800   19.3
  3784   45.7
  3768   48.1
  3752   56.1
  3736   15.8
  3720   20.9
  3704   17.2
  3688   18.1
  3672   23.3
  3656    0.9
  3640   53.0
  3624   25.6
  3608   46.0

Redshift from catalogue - 1.44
